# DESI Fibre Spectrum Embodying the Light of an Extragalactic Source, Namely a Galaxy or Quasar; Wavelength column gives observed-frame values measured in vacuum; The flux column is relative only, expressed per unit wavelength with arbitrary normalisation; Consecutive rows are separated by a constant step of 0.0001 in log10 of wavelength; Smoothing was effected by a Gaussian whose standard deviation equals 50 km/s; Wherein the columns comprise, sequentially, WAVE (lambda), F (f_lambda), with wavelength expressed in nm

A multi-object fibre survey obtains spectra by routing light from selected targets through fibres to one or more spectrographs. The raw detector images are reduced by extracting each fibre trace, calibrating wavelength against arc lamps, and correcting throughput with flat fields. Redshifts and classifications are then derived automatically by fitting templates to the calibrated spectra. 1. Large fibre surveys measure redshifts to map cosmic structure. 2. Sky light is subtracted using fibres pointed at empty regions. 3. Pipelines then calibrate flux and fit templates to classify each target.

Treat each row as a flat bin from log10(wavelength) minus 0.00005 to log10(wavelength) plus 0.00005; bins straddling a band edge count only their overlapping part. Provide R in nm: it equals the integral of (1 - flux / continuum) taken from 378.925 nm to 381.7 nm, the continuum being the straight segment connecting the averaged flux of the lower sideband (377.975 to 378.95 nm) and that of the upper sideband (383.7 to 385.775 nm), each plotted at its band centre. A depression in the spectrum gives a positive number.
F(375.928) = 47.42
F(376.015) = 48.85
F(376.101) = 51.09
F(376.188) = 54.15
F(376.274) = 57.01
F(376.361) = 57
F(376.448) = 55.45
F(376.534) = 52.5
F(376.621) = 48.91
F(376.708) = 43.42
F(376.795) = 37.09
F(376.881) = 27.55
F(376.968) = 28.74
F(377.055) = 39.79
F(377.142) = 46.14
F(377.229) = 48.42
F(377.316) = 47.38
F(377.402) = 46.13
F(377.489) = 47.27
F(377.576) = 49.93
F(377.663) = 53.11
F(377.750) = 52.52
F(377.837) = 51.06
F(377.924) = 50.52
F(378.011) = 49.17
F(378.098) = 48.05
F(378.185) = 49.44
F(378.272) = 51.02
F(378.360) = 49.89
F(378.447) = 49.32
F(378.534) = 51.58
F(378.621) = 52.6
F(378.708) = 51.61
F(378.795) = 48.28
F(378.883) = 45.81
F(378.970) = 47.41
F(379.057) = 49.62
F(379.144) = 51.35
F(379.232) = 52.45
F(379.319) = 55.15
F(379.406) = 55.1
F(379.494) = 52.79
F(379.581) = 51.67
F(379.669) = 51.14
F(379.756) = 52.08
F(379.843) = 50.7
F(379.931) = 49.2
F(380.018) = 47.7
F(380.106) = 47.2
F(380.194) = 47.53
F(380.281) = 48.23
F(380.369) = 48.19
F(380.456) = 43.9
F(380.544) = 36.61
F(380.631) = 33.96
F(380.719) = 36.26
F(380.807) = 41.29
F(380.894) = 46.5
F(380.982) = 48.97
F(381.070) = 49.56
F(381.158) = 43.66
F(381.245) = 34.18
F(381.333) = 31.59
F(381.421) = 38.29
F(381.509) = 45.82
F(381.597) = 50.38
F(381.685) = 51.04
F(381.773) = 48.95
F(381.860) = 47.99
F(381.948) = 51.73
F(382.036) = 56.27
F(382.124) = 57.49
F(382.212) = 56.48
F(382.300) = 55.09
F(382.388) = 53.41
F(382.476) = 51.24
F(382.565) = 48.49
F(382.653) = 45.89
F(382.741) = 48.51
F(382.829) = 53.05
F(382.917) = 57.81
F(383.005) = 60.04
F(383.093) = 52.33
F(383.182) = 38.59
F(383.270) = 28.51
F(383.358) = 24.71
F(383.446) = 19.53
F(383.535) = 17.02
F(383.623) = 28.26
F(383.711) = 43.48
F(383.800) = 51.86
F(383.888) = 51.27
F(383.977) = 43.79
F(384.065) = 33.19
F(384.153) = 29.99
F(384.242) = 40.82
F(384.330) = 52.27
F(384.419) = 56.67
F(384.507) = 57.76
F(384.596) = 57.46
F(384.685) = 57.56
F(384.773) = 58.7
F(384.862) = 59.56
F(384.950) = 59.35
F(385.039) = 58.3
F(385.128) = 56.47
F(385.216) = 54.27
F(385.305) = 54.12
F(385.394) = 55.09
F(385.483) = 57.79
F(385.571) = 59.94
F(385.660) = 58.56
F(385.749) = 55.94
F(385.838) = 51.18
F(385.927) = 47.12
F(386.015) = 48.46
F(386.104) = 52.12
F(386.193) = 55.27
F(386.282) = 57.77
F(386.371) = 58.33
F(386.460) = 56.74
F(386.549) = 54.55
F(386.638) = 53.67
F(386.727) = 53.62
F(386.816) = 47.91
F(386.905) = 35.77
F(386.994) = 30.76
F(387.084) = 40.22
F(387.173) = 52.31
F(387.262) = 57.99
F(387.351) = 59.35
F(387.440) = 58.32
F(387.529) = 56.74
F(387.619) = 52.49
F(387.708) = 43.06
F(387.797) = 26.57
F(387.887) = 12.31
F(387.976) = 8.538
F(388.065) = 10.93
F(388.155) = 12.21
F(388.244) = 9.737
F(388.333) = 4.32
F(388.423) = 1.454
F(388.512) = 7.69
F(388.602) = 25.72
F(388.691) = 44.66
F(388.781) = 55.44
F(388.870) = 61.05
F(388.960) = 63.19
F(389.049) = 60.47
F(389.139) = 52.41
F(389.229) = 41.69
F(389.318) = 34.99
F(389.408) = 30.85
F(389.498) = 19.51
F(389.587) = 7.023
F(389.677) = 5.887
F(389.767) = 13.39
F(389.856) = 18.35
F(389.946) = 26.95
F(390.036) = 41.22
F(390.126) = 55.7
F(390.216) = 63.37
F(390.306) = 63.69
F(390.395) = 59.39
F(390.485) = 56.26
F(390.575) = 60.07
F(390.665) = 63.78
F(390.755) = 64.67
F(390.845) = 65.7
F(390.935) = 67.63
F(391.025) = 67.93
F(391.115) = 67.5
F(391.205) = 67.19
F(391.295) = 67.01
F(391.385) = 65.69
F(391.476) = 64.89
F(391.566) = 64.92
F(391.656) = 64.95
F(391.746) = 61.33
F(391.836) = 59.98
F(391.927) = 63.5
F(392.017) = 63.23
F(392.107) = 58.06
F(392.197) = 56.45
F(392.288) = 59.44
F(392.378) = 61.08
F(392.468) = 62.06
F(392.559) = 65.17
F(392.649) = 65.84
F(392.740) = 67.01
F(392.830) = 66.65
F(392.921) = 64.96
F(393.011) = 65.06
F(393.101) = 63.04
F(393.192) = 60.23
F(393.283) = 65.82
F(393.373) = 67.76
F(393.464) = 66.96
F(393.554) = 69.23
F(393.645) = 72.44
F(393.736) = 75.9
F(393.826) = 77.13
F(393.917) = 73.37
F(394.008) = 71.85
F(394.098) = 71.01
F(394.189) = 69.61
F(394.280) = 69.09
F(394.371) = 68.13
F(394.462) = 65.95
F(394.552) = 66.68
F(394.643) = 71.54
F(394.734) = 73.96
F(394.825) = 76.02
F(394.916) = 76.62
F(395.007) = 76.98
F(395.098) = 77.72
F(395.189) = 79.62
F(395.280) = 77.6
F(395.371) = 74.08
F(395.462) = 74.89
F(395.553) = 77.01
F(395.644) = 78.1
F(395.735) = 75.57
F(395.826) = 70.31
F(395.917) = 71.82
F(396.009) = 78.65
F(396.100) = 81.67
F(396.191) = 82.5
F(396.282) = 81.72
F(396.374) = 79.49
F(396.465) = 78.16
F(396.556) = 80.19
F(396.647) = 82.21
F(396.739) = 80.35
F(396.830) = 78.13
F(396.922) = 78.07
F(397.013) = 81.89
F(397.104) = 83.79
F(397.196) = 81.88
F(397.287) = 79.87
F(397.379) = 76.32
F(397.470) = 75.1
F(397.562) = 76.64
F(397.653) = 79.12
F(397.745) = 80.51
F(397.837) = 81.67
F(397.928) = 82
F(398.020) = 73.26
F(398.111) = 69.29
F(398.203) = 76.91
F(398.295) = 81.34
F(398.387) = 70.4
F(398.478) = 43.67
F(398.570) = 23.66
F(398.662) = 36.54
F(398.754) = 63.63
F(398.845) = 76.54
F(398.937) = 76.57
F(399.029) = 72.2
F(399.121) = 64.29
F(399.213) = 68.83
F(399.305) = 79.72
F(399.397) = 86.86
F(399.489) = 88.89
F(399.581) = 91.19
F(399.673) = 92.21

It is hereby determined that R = 0.22 nm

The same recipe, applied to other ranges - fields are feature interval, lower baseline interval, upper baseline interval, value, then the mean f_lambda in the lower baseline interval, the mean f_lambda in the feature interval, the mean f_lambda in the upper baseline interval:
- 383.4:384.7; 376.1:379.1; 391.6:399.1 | 0.33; 48.2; 42.4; 71.1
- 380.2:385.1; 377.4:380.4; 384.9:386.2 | 0.61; 50.2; 46.3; 55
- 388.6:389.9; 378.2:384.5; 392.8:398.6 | 0.54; 46.5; 36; 73.6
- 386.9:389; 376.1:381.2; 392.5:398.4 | 0.94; 47.9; 34.5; 74.3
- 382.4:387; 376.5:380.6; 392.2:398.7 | 0.62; 47.9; 49.1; 72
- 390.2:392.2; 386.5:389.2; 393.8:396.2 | -0.31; 38.5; 63.5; 74.2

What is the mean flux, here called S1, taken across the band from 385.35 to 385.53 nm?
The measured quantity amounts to 56.7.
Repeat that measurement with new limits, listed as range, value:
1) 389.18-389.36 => 38.7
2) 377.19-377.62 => 47.9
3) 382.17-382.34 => 55.8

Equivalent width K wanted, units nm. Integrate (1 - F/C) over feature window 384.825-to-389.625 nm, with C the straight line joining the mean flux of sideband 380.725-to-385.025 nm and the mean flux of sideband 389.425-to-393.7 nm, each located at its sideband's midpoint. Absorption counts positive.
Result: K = 0.748 nm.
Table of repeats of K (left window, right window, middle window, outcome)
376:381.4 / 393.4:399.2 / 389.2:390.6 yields 0.59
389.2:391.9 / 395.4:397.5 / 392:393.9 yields -0.11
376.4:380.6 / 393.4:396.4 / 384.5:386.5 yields 0.11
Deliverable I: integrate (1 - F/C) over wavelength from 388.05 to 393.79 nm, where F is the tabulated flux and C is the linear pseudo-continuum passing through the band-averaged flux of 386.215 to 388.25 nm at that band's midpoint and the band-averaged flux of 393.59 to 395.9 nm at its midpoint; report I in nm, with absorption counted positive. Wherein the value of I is 0.71 nm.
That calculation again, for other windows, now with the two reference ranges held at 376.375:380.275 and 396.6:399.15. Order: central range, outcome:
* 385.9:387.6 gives 0.212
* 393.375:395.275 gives -0.123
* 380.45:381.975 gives 0.259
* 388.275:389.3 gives 0.399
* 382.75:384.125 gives 0.362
